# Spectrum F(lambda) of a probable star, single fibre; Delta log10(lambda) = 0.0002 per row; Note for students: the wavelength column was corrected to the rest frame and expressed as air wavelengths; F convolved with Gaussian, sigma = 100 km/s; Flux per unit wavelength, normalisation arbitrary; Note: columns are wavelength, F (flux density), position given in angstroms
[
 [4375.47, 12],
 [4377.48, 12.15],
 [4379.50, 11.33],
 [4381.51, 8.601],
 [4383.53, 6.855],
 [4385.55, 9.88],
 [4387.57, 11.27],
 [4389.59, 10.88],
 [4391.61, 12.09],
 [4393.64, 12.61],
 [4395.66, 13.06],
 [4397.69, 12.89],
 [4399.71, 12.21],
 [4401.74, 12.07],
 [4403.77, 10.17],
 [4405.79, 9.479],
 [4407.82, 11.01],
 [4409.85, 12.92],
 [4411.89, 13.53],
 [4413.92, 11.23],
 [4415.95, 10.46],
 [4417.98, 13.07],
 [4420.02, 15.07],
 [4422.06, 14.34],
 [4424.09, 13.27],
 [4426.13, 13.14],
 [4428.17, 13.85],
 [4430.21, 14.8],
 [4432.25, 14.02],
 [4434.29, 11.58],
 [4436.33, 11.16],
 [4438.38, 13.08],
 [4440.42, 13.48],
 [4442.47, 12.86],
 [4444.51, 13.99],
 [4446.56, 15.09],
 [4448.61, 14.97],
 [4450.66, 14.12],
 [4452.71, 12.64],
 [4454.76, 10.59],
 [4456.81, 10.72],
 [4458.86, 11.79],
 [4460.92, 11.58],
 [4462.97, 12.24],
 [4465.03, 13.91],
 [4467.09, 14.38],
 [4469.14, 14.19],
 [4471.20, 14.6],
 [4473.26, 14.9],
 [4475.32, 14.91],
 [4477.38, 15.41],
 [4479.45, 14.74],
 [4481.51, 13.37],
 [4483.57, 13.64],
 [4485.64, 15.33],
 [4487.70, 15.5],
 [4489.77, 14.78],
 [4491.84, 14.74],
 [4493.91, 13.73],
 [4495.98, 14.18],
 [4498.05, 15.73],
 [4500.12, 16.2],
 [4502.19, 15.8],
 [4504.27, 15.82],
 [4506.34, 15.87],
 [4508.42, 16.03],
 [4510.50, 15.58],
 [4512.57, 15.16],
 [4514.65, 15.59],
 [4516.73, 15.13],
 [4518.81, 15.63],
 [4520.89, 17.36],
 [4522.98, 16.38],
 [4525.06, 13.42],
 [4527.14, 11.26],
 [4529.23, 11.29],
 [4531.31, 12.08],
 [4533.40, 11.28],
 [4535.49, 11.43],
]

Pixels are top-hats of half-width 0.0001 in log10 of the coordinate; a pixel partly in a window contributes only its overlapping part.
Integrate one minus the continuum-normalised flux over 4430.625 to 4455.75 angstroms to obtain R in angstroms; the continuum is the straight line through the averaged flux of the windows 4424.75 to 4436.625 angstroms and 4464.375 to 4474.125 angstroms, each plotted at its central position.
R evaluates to 0.78 angstroms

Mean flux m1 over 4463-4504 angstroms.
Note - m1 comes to 14.7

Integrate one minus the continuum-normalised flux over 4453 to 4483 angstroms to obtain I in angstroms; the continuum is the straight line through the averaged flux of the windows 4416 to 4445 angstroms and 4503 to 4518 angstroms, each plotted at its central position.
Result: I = 2.1 angstroms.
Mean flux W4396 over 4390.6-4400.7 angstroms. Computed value 12.6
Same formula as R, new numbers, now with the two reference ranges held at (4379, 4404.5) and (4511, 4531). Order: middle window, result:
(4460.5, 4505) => -3.5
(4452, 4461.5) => 1.0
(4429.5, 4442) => -0.7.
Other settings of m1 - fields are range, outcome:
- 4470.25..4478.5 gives 14.9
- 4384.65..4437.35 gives 12.3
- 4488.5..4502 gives 15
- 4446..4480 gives 13.5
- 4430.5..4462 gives 12.8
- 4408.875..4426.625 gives 13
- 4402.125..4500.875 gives 13.4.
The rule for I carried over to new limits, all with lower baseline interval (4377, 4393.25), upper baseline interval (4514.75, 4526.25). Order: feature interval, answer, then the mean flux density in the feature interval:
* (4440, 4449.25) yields -1.0 angstroms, 14.1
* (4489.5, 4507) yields -0.6 angstroms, 15.2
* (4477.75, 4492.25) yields -0.4 angstroms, 14.6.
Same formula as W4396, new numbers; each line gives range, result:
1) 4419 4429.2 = 13.9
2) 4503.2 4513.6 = 15.7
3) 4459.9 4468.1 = 13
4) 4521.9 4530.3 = 13.1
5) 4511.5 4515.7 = 15.4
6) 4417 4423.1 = 14.2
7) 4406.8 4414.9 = 12.2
